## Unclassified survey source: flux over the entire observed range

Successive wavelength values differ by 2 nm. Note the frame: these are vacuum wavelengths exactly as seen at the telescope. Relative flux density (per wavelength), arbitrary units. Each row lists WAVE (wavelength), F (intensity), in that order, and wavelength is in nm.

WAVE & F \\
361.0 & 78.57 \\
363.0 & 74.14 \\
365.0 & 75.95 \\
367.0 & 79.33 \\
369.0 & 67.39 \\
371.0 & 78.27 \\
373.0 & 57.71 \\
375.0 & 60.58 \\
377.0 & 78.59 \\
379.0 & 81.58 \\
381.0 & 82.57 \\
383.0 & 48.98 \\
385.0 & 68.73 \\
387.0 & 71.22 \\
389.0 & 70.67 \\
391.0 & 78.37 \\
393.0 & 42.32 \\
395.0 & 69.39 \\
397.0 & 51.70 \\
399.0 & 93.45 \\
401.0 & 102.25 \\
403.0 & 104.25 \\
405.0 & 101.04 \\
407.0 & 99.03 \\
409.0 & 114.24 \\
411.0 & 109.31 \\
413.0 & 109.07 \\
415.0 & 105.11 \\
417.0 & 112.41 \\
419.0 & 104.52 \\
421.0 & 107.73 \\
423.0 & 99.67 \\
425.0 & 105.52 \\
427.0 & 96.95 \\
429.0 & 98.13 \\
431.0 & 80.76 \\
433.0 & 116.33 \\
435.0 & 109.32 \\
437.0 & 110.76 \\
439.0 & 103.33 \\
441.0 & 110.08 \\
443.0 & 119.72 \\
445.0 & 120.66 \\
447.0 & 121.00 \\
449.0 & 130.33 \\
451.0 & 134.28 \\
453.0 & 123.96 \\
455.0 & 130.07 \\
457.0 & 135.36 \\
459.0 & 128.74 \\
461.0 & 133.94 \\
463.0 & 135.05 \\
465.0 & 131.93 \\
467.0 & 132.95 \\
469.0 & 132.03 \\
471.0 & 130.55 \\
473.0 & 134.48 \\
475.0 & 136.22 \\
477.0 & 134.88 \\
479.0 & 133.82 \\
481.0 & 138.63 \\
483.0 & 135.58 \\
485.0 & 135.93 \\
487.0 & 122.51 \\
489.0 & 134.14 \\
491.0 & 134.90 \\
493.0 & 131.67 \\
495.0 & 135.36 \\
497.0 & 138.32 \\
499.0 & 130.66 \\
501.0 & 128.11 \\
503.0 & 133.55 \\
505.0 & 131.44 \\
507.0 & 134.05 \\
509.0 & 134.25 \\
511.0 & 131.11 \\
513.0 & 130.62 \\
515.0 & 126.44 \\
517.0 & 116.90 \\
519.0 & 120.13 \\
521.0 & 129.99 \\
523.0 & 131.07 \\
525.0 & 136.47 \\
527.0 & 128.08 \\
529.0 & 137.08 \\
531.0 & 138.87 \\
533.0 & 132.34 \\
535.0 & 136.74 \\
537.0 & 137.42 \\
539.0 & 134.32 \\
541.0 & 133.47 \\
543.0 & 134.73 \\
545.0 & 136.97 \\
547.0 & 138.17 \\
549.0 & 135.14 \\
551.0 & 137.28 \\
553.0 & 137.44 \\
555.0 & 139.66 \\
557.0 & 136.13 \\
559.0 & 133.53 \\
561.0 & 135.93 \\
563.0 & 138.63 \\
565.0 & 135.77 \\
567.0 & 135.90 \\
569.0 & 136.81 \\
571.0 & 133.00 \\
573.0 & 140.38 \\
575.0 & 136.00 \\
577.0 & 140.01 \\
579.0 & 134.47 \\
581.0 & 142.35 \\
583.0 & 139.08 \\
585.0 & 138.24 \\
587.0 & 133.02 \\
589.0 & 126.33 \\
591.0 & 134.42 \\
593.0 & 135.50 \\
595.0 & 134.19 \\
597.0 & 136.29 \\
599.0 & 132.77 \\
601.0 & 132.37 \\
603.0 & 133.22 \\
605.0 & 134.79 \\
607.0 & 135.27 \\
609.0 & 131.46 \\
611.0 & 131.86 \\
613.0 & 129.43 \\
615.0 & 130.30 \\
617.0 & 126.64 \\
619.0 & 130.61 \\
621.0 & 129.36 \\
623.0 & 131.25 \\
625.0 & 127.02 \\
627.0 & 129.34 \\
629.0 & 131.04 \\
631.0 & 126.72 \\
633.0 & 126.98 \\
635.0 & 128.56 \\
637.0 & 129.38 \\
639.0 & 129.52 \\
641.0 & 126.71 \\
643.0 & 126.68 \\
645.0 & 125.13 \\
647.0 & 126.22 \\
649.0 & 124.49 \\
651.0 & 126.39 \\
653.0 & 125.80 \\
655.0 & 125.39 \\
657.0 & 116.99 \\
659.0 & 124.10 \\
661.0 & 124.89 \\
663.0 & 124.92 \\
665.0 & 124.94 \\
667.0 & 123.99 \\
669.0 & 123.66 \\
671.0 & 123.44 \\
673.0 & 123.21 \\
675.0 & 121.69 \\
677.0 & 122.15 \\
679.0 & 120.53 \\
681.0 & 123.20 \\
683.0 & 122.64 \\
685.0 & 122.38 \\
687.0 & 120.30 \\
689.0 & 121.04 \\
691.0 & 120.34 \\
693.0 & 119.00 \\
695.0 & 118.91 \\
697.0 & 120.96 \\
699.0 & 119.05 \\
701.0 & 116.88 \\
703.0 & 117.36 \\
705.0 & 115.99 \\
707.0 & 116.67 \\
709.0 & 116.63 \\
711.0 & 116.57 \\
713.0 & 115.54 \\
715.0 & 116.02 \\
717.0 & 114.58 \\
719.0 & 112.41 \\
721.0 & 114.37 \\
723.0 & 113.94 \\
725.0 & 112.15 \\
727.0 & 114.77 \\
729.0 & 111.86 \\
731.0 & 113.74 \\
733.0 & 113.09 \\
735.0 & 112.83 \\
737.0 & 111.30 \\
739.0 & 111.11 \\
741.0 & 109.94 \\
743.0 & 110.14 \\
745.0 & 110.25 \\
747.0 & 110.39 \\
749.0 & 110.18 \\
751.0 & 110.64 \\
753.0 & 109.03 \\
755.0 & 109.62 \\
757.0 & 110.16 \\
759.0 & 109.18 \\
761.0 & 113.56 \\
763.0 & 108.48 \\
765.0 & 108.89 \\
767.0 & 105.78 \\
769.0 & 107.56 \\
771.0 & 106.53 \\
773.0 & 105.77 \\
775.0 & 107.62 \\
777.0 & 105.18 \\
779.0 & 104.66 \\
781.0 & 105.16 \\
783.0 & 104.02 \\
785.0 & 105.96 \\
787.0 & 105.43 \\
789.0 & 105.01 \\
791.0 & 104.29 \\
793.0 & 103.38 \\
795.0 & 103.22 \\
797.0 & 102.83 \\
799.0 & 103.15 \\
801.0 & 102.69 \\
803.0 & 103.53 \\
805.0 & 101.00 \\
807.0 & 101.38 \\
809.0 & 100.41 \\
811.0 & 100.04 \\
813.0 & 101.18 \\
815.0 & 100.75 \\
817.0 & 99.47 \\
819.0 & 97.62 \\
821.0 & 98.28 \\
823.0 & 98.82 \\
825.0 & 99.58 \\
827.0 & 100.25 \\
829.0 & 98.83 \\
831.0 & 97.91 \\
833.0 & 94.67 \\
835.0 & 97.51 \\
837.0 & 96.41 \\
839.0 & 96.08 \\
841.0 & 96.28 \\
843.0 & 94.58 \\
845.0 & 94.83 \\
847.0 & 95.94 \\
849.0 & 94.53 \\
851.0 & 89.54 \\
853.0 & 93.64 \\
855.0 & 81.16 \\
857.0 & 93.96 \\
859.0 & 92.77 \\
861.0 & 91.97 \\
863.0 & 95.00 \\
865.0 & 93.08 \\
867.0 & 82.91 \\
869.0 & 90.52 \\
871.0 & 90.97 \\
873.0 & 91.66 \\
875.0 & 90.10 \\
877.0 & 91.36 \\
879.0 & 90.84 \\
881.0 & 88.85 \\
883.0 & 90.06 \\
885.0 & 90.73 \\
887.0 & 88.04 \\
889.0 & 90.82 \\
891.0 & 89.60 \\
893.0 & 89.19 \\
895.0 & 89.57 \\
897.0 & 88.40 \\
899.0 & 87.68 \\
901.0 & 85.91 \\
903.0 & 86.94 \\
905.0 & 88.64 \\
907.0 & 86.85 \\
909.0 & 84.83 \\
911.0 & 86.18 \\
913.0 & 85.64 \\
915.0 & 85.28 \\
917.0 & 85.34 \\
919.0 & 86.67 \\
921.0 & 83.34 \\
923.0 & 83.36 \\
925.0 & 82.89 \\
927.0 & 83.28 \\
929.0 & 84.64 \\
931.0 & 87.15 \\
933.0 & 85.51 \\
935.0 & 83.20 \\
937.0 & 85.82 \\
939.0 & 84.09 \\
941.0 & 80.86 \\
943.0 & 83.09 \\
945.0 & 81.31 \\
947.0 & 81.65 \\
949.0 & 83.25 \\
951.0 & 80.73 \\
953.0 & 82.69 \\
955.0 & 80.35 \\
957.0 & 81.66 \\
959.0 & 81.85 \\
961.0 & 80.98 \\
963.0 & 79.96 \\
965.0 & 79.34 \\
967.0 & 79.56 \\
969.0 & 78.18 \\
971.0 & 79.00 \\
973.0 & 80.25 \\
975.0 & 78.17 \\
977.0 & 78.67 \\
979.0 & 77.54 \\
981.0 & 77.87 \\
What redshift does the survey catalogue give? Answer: 0.00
